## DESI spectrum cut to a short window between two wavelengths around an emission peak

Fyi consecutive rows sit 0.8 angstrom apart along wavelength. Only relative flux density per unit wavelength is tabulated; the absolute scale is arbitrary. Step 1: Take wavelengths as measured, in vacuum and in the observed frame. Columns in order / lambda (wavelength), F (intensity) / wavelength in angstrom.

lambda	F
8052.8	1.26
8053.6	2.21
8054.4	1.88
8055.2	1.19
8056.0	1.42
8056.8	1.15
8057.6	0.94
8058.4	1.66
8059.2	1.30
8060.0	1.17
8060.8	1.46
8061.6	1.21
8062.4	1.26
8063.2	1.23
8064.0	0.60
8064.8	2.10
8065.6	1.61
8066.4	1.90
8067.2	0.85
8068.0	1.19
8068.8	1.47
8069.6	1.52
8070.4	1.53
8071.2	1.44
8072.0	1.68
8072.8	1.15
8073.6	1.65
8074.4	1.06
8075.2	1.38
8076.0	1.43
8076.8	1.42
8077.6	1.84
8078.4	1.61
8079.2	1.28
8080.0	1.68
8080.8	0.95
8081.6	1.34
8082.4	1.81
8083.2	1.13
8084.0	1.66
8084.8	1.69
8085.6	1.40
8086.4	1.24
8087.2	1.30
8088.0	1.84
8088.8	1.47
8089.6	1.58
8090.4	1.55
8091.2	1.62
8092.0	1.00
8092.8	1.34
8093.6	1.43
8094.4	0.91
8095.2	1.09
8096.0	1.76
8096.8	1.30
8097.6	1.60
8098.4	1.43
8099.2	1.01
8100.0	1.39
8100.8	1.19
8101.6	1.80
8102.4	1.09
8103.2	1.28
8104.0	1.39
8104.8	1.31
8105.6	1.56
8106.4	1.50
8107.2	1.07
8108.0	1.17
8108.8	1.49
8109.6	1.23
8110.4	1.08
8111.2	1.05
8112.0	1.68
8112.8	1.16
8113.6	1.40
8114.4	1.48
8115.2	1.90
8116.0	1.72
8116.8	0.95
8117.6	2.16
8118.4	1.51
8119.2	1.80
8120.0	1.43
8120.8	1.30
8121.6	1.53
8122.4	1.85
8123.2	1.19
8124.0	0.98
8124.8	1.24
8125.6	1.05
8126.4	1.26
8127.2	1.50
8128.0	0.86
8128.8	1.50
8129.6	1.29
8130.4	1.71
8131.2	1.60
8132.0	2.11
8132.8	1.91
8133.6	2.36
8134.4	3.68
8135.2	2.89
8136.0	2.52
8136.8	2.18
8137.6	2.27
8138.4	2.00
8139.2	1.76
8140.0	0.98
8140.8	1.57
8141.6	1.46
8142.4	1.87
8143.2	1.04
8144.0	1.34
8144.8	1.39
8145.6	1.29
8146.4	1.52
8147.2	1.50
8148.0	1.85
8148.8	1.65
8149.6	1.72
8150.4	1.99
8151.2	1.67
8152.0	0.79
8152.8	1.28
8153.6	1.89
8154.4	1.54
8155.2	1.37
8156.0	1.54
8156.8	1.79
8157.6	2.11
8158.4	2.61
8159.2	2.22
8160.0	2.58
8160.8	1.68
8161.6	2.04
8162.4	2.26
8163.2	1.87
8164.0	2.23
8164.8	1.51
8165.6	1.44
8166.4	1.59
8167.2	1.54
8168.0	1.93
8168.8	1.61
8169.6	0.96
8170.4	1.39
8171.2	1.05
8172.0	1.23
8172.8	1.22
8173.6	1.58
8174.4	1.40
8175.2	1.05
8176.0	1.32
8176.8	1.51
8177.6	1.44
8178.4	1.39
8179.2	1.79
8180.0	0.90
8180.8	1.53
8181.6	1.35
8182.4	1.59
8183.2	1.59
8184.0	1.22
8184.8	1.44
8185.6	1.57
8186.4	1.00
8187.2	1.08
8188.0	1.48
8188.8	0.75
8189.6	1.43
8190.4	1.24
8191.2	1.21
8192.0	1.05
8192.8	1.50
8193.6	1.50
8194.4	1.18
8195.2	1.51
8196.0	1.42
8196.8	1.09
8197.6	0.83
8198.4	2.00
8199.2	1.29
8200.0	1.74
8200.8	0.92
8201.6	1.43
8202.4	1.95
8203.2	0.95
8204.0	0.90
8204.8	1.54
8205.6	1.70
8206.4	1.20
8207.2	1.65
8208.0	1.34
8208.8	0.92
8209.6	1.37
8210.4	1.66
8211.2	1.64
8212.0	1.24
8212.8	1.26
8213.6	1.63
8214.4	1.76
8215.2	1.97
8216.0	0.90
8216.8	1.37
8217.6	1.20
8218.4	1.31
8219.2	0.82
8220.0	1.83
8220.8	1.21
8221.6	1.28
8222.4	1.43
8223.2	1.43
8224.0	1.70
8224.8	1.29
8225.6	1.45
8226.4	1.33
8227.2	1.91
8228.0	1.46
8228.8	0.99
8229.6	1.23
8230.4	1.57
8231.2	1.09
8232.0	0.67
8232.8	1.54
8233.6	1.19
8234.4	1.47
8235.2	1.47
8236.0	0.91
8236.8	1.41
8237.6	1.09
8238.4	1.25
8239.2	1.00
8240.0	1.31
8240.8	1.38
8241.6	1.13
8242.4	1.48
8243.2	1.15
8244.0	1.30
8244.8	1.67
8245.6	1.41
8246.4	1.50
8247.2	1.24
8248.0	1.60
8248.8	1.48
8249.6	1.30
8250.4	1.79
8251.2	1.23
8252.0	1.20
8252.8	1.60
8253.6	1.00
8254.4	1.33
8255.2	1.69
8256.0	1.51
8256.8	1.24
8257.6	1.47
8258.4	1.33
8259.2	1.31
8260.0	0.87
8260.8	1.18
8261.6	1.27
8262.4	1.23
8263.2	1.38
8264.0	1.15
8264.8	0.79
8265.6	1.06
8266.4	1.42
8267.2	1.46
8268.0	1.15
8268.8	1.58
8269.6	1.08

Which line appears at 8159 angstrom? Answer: [N II] 6583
